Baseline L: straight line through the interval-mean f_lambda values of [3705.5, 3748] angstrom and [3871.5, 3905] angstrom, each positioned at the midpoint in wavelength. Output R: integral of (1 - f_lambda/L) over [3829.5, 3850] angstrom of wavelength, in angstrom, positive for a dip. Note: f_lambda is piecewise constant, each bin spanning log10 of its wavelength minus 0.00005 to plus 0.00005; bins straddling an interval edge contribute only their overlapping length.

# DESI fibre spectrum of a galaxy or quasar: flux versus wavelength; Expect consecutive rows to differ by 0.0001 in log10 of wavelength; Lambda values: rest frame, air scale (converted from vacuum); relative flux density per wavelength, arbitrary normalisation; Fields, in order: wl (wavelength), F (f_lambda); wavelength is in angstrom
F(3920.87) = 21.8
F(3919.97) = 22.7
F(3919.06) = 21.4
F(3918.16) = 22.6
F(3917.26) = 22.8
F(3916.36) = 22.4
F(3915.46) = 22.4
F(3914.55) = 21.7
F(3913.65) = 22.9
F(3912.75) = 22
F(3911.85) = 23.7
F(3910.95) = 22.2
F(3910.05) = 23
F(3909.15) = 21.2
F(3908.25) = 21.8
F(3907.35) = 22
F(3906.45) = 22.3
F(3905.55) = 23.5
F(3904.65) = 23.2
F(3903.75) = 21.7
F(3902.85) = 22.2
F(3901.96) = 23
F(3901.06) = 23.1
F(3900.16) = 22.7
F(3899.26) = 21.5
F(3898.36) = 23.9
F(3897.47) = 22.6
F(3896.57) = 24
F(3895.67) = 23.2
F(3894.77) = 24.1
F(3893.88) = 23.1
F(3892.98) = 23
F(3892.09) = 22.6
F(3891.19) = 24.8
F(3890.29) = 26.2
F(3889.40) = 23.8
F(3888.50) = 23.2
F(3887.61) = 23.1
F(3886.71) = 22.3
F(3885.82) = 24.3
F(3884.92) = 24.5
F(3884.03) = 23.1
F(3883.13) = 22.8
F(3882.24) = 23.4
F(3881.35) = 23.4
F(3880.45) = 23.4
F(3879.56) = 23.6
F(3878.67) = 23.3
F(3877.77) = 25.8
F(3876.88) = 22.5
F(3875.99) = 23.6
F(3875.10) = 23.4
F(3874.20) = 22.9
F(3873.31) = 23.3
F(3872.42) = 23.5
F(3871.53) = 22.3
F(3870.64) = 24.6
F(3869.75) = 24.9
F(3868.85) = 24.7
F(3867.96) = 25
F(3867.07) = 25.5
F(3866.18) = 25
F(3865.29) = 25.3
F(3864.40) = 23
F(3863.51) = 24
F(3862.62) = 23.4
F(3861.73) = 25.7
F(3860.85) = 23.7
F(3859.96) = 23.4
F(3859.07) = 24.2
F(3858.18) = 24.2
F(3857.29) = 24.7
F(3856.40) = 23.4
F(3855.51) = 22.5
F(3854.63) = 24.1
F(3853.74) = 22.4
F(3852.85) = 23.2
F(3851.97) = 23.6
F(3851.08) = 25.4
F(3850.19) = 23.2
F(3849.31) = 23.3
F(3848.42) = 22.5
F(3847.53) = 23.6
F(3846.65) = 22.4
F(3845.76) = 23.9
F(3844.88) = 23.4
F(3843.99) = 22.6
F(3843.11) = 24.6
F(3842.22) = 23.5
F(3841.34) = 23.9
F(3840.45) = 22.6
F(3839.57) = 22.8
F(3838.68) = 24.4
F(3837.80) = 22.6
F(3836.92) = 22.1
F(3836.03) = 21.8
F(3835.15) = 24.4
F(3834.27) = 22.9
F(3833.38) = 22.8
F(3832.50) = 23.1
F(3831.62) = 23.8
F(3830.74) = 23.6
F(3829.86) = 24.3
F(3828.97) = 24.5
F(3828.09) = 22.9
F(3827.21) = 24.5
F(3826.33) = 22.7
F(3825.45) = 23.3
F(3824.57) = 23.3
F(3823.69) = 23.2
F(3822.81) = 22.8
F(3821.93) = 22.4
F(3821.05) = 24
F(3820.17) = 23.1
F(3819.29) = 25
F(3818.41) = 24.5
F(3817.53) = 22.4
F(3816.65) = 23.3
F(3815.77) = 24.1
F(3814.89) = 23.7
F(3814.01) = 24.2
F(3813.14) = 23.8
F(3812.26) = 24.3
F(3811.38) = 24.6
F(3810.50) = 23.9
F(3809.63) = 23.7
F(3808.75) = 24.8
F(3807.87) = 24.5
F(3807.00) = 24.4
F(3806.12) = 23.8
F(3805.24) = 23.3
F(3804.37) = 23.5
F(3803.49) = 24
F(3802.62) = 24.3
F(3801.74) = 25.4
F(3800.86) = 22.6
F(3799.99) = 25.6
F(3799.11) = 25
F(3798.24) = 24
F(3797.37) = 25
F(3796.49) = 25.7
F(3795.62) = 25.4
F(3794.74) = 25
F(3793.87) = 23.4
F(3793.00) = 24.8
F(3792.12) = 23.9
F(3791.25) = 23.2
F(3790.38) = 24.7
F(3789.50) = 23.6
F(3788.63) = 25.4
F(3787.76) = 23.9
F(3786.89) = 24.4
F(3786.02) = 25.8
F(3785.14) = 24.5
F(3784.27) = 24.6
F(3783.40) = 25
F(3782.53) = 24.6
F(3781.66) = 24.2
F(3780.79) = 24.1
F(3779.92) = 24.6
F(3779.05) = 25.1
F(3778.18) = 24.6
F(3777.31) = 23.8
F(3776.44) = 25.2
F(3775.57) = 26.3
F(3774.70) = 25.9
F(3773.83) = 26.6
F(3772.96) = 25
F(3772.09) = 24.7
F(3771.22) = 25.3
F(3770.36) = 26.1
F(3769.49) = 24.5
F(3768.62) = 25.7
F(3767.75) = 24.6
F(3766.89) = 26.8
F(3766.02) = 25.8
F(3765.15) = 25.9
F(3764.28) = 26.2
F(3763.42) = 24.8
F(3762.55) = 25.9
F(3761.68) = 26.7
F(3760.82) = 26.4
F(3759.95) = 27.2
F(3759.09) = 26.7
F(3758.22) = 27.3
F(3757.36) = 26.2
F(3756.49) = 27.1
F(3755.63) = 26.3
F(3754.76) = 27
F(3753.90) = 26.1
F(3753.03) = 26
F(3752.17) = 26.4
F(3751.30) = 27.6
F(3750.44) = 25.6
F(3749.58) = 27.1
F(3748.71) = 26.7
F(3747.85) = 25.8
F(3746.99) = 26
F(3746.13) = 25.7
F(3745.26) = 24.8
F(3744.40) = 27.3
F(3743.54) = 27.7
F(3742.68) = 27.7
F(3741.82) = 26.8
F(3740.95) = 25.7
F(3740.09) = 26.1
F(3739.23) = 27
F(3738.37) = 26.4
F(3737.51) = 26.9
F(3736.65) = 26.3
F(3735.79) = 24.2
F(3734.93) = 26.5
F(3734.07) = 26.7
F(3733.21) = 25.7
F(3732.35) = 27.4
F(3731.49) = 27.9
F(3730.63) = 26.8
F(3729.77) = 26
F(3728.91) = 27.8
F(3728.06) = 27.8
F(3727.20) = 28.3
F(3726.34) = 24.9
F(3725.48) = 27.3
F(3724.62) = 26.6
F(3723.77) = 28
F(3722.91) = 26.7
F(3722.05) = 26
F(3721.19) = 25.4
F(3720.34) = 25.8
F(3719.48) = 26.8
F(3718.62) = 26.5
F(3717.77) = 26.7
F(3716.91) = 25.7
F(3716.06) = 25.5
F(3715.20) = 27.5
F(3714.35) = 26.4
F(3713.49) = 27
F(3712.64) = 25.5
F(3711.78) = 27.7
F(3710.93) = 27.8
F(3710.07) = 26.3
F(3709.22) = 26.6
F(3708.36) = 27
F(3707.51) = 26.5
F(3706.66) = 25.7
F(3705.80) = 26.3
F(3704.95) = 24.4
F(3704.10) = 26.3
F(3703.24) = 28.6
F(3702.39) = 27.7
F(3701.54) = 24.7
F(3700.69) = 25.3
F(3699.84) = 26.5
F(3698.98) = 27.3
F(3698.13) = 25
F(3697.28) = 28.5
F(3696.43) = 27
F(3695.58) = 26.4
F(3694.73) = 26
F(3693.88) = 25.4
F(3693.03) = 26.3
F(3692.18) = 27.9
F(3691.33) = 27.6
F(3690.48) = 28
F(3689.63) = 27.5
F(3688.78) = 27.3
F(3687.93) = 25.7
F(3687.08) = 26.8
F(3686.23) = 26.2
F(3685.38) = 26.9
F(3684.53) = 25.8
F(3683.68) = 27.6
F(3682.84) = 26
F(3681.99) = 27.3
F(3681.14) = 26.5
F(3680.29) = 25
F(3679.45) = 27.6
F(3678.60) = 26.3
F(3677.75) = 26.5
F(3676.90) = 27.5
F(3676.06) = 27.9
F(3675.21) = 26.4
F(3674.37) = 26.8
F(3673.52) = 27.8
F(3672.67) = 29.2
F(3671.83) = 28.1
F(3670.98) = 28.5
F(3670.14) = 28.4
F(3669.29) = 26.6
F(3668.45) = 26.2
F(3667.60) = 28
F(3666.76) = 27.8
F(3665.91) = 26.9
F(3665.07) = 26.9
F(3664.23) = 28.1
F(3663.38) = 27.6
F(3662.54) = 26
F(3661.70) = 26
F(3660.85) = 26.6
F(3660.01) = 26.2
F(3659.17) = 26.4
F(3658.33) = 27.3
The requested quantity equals 0.9 angstrom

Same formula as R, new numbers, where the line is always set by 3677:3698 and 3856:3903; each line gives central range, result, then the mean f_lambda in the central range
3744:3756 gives -0.3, 26.3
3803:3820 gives 0.6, 24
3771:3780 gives 0.0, 25.2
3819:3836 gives 0.7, 23.5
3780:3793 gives 0.4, 24.4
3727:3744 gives -0.5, 26.8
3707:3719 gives -0.1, 26.6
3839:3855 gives 0.5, 23.4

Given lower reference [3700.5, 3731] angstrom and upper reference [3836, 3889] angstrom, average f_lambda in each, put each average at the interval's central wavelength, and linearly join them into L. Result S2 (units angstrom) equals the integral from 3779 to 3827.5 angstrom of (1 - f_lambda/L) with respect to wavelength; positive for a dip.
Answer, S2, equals 1.3 angstrom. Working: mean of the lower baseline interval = 26.6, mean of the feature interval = 24.2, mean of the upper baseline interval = 23.6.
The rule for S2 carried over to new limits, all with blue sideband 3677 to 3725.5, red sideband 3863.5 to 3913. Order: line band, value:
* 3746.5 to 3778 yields -0.59 angstrom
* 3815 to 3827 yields 0.55 angstrom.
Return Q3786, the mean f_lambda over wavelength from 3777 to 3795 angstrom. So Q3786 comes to 24.4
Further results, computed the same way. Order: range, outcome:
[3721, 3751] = 26.6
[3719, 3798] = 25.9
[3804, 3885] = 23.7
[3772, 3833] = 24.2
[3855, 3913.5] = 23.5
